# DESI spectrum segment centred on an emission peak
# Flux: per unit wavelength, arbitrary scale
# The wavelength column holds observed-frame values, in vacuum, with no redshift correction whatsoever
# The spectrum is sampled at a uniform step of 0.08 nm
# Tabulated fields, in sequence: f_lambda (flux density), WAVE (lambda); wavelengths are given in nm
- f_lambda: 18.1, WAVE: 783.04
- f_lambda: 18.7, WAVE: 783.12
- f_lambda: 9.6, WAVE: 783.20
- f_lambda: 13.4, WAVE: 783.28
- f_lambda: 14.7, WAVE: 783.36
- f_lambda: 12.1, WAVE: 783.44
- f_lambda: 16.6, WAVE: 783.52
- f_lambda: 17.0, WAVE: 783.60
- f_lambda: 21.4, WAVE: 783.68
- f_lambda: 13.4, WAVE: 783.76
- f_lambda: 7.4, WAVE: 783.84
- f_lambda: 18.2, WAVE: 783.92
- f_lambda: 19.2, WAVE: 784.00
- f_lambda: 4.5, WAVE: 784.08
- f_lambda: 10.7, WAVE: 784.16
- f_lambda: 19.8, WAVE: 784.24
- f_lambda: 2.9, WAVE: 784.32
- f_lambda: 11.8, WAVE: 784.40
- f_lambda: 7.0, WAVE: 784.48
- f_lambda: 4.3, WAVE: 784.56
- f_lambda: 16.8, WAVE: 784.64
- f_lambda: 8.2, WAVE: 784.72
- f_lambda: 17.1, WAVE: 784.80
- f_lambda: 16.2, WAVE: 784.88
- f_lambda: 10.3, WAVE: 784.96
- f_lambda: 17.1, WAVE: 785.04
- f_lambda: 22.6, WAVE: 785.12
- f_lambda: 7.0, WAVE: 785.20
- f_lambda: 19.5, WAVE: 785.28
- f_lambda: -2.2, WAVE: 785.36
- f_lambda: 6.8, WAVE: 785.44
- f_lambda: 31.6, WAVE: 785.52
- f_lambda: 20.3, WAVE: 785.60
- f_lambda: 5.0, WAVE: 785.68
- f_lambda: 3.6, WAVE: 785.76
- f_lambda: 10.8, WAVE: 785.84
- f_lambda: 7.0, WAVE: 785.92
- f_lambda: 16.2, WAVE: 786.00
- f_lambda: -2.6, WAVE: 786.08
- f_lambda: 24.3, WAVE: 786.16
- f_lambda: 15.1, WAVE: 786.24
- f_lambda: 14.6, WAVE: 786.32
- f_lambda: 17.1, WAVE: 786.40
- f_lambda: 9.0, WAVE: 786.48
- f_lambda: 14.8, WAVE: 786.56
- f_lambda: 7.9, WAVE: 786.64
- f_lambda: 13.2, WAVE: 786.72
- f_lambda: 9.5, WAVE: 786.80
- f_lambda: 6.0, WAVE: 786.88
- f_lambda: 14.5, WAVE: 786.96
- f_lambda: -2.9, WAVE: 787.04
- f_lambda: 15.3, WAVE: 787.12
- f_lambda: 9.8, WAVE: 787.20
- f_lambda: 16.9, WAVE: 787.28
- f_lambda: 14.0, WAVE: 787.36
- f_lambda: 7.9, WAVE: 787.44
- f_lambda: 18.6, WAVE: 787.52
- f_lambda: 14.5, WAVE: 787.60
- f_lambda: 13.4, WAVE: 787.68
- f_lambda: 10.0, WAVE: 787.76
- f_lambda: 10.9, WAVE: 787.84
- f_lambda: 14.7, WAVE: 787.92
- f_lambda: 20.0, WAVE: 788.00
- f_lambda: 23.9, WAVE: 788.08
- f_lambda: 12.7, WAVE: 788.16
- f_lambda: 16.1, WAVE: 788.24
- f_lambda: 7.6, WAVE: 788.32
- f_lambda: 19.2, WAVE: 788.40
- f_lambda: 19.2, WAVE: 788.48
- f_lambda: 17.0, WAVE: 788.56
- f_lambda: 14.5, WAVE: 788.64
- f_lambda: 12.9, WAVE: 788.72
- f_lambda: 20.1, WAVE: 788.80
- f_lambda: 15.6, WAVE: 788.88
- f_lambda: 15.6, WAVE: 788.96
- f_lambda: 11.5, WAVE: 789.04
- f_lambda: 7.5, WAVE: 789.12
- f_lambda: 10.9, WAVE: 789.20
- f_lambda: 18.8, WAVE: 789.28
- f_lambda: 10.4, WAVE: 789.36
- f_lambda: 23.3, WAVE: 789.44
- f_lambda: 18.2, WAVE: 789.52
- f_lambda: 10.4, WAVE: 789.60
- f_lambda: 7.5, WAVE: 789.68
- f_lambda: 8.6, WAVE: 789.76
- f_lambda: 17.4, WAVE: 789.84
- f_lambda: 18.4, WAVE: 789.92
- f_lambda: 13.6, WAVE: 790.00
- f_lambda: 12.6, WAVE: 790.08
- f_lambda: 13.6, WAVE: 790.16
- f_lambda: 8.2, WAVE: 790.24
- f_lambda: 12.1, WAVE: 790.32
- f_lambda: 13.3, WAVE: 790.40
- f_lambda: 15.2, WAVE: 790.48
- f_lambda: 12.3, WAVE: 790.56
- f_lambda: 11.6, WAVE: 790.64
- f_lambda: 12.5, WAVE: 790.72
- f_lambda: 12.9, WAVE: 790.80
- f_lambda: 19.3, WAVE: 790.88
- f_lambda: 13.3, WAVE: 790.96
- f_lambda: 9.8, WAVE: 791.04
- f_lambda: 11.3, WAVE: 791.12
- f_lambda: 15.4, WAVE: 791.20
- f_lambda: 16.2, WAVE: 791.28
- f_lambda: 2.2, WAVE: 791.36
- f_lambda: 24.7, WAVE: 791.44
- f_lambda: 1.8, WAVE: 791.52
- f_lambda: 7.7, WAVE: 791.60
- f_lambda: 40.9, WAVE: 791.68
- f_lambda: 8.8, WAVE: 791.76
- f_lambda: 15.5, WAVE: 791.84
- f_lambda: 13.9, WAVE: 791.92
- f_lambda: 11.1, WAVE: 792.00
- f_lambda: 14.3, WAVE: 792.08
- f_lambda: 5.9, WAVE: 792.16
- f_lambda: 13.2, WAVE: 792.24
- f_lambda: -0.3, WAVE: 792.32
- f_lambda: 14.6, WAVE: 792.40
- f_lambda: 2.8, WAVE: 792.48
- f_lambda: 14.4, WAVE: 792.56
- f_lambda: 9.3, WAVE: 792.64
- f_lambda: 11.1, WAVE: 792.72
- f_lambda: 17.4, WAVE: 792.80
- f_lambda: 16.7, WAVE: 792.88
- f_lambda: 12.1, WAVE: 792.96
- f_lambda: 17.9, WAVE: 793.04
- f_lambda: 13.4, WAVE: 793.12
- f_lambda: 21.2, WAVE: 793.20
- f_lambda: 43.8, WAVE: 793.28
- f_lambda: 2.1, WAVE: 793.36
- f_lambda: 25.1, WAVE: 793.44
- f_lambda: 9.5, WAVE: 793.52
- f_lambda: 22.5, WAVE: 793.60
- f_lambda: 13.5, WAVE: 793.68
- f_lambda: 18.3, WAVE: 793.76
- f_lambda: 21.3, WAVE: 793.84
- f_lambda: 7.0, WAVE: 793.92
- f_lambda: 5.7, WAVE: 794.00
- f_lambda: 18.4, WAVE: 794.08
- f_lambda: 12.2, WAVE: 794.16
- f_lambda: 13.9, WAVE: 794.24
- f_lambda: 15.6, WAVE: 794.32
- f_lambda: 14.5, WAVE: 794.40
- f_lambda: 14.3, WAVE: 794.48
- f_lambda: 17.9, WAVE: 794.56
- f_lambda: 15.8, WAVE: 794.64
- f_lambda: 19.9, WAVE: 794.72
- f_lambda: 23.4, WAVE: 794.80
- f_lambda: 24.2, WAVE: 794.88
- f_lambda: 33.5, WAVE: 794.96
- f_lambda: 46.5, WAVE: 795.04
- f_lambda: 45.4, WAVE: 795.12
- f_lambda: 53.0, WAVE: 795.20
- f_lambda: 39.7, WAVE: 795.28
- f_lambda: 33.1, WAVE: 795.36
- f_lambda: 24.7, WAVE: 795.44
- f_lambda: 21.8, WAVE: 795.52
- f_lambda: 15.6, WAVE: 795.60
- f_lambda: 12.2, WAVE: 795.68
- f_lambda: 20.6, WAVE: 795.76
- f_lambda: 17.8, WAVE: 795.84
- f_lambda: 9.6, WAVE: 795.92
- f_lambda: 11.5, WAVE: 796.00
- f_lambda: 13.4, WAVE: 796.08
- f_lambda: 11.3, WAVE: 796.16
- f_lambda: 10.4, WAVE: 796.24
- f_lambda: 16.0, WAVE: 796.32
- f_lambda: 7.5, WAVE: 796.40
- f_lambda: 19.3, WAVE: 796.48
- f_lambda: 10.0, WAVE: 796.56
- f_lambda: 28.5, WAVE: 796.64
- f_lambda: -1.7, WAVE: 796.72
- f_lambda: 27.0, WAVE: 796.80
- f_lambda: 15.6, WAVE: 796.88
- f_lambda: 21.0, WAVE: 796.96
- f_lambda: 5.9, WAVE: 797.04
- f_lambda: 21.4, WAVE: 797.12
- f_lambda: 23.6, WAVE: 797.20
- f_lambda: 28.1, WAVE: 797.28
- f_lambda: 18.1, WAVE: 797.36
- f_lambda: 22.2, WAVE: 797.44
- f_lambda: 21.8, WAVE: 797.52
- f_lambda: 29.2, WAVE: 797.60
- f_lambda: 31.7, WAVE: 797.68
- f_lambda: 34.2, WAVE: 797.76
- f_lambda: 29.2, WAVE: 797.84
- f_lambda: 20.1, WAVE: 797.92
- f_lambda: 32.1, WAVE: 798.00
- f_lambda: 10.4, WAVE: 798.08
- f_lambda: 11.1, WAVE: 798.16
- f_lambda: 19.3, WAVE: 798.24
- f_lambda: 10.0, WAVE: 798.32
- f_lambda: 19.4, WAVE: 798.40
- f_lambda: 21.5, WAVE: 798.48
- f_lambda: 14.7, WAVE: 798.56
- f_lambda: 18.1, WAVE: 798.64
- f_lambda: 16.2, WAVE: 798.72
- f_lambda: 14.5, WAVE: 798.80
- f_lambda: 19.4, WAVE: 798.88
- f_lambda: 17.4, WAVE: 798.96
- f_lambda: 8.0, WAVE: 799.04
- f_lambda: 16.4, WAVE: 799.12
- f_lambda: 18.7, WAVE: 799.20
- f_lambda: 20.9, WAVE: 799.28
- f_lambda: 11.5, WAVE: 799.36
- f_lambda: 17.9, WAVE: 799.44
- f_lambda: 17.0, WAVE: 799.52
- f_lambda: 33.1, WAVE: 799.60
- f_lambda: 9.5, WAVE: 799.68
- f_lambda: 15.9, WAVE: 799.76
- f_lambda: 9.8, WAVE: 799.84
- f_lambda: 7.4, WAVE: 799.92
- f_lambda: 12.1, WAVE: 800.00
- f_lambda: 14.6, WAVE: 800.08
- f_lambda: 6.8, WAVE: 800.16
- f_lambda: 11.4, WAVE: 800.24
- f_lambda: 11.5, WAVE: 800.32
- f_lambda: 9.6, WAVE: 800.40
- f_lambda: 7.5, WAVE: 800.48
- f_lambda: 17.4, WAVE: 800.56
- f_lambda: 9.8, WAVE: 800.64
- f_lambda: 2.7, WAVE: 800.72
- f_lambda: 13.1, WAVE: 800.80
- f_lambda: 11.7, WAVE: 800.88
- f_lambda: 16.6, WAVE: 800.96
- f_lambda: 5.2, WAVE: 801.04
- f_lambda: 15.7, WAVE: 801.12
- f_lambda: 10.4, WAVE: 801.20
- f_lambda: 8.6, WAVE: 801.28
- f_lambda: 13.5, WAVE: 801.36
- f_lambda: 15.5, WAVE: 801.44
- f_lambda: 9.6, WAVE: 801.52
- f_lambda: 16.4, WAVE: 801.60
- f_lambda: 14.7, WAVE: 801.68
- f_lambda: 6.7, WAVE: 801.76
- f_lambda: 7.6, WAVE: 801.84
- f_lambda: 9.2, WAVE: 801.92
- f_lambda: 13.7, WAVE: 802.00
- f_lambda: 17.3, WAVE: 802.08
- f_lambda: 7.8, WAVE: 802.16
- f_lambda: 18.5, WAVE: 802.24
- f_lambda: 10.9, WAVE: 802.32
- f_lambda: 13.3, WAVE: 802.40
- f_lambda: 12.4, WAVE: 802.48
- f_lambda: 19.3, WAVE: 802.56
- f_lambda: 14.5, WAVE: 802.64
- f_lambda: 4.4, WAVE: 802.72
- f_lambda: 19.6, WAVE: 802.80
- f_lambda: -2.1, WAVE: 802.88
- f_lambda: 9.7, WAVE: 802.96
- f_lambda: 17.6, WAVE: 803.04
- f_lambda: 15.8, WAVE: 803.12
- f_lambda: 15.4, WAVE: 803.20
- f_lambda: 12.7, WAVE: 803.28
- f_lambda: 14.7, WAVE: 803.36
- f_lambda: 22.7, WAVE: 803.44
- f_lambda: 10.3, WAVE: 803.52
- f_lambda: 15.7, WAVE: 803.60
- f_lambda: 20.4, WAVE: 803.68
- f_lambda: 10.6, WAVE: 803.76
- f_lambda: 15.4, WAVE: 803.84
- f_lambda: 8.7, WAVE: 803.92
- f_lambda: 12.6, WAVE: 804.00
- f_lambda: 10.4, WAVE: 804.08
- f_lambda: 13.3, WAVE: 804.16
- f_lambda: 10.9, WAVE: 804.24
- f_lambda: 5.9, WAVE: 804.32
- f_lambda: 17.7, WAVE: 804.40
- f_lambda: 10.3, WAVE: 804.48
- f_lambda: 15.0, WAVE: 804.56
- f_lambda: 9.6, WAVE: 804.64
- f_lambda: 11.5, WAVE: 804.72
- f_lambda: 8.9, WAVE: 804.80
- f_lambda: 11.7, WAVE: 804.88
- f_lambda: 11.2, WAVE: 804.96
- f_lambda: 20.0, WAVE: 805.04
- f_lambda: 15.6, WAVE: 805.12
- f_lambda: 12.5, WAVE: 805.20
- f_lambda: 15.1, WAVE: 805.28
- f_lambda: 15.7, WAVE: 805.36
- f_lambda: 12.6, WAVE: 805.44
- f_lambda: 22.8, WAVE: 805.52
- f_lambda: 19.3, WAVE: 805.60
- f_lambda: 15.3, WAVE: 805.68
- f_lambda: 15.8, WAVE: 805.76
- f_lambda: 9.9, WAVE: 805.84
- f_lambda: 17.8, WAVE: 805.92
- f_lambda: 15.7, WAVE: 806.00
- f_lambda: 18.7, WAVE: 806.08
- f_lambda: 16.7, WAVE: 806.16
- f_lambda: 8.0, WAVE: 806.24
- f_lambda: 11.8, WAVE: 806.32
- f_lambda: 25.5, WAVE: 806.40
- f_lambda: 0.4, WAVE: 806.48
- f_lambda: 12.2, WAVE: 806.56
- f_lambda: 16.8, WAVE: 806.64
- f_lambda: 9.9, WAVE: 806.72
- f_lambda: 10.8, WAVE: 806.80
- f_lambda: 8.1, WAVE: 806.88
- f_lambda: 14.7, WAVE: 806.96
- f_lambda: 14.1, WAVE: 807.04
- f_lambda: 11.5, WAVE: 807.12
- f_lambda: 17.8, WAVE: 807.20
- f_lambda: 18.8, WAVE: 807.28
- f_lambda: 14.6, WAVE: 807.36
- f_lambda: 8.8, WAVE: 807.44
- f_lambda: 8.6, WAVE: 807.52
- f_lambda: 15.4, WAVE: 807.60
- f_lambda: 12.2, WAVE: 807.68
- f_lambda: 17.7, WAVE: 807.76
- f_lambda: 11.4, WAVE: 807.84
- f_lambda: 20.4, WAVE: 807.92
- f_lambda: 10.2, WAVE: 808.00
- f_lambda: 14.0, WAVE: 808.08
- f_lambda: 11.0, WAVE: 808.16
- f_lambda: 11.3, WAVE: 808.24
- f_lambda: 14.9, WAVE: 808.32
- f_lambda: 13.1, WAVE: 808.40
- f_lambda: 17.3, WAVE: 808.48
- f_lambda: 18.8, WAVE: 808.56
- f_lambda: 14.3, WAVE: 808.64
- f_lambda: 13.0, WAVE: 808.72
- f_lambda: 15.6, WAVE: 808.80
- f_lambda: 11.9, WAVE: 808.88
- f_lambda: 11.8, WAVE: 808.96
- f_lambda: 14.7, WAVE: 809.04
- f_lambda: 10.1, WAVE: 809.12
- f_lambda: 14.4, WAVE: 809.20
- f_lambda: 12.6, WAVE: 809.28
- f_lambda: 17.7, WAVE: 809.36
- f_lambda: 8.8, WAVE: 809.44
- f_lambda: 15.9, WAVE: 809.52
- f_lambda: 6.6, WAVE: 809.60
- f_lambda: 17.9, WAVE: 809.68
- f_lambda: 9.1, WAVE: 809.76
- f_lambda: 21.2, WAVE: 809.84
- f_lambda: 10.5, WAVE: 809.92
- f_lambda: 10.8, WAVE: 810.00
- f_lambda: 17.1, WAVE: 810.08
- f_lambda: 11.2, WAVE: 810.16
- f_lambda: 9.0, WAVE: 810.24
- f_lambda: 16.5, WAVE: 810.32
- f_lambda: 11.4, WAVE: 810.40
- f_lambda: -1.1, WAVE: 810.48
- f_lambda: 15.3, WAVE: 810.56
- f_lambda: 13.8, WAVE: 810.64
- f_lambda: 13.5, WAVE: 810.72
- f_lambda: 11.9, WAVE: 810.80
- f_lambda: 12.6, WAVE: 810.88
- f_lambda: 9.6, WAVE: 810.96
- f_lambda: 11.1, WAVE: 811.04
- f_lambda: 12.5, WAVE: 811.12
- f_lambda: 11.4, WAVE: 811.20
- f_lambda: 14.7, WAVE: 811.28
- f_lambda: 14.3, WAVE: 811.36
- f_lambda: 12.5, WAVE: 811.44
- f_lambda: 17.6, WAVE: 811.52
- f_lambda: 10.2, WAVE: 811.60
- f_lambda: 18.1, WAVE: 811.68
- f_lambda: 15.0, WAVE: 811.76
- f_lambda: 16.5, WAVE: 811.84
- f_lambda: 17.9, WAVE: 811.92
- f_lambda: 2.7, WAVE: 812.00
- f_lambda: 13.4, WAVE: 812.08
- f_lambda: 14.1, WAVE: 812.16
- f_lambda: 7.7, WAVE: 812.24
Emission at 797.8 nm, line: [N II] 6583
